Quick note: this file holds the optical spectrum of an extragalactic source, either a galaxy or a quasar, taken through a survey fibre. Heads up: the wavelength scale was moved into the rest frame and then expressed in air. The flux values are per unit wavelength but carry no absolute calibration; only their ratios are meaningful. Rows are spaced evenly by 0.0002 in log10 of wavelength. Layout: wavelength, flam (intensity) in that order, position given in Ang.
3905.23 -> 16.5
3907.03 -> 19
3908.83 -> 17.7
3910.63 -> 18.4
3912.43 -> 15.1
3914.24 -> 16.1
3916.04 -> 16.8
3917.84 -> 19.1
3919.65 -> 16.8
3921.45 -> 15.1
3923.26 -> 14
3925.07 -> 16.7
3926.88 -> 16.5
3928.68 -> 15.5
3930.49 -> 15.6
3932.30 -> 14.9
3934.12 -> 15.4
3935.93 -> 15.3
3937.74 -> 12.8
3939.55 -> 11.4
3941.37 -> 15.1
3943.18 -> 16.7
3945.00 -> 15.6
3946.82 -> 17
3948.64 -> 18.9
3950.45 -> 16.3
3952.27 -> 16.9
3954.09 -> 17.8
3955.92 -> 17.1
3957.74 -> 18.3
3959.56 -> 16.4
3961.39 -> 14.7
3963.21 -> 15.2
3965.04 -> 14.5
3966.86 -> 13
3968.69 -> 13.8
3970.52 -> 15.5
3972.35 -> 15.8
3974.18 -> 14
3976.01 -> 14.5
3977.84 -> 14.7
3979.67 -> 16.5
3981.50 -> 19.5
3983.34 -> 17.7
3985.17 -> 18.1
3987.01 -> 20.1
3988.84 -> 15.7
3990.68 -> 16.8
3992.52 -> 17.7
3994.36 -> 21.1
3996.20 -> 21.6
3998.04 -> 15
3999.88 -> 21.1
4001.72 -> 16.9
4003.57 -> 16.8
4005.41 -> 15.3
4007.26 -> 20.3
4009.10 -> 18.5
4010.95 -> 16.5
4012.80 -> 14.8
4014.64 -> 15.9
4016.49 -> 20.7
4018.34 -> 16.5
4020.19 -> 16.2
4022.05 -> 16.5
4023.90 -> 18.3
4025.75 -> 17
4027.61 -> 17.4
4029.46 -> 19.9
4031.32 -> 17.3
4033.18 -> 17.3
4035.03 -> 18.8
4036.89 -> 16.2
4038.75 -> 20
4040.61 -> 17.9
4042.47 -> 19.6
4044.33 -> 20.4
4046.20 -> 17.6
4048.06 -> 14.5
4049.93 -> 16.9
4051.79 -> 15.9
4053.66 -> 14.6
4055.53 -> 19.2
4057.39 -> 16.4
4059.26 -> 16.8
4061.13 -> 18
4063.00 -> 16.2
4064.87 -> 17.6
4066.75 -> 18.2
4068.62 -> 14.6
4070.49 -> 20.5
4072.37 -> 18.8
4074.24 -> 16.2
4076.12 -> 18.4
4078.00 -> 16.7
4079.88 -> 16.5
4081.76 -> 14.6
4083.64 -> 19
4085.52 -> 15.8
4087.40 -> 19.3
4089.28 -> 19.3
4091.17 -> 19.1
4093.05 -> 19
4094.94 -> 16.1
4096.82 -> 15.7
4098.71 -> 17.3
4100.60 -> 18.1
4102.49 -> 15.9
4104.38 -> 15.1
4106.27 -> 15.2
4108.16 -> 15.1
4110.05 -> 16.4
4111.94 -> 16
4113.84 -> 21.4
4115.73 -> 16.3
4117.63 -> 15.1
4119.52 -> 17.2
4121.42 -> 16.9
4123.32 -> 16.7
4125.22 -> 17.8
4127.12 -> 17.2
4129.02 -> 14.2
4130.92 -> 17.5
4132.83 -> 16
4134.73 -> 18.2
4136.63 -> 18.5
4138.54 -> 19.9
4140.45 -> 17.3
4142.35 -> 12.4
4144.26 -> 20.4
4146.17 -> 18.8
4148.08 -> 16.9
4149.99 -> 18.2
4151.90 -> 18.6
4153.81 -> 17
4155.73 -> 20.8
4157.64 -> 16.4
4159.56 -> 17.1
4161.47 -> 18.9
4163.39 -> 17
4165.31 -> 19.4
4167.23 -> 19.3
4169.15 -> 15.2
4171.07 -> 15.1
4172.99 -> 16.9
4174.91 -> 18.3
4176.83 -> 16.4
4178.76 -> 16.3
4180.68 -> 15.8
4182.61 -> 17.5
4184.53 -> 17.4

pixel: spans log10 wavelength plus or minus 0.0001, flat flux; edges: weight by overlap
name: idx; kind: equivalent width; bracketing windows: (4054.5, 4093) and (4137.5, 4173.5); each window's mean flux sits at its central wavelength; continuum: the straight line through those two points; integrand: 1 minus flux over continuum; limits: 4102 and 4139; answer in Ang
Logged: 1.7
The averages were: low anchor 17.6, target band 16.8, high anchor 17.7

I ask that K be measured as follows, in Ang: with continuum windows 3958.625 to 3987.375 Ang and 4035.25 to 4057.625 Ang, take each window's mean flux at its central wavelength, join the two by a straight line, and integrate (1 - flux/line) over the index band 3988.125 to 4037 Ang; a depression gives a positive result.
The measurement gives -2.8 Ang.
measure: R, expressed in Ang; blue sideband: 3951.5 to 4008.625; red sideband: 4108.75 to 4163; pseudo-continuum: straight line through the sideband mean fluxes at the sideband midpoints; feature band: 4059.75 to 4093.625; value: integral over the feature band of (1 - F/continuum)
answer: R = -0.8 Ang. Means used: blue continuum 16.9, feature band 17.6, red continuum 17.4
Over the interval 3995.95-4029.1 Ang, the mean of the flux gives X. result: 17.5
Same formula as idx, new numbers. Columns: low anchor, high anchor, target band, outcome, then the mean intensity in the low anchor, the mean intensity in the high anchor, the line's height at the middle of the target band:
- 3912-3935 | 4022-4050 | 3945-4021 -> 0.46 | 16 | 17.9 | 17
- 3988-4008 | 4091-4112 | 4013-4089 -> -0.90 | 18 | 16.5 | 17.2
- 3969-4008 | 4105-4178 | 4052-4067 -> 0.23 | 17.3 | 17.3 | 17.3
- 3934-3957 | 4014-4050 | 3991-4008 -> -1.27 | 15.9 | 17.8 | 17.1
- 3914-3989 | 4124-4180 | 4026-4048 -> -2.11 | 16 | 17.4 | 16.6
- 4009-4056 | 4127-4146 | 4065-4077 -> -0.28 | 17.4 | 17.2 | 17.4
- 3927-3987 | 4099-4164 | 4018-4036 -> -1.28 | 15.8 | 17.2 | 16.4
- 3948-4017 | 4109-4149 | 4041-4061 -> -0.23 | 16.9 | 17.2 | 17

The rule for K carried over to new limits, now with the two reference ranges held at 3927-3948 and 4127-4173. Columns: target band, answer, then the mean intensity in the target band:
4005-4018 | -1.2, 17.5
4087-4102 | -0.9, 17.9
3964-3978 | 0.9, 14.5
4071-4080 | -0.5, 17.5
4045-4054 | 0.1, 16.1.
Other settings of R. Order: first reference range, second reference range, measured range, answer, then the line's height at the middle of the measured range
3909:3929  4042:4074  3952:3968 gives 0.8 Ang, 16.7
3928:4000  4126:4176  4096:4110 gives 0.9 Ang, 17.2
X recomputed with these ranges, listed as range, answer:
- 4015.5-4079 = 17.6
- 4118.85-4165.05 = 17.5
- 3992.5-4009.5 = 18.5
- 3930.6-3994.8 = 16.1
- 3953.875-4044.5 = 17.2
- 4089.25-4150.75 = 17.1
